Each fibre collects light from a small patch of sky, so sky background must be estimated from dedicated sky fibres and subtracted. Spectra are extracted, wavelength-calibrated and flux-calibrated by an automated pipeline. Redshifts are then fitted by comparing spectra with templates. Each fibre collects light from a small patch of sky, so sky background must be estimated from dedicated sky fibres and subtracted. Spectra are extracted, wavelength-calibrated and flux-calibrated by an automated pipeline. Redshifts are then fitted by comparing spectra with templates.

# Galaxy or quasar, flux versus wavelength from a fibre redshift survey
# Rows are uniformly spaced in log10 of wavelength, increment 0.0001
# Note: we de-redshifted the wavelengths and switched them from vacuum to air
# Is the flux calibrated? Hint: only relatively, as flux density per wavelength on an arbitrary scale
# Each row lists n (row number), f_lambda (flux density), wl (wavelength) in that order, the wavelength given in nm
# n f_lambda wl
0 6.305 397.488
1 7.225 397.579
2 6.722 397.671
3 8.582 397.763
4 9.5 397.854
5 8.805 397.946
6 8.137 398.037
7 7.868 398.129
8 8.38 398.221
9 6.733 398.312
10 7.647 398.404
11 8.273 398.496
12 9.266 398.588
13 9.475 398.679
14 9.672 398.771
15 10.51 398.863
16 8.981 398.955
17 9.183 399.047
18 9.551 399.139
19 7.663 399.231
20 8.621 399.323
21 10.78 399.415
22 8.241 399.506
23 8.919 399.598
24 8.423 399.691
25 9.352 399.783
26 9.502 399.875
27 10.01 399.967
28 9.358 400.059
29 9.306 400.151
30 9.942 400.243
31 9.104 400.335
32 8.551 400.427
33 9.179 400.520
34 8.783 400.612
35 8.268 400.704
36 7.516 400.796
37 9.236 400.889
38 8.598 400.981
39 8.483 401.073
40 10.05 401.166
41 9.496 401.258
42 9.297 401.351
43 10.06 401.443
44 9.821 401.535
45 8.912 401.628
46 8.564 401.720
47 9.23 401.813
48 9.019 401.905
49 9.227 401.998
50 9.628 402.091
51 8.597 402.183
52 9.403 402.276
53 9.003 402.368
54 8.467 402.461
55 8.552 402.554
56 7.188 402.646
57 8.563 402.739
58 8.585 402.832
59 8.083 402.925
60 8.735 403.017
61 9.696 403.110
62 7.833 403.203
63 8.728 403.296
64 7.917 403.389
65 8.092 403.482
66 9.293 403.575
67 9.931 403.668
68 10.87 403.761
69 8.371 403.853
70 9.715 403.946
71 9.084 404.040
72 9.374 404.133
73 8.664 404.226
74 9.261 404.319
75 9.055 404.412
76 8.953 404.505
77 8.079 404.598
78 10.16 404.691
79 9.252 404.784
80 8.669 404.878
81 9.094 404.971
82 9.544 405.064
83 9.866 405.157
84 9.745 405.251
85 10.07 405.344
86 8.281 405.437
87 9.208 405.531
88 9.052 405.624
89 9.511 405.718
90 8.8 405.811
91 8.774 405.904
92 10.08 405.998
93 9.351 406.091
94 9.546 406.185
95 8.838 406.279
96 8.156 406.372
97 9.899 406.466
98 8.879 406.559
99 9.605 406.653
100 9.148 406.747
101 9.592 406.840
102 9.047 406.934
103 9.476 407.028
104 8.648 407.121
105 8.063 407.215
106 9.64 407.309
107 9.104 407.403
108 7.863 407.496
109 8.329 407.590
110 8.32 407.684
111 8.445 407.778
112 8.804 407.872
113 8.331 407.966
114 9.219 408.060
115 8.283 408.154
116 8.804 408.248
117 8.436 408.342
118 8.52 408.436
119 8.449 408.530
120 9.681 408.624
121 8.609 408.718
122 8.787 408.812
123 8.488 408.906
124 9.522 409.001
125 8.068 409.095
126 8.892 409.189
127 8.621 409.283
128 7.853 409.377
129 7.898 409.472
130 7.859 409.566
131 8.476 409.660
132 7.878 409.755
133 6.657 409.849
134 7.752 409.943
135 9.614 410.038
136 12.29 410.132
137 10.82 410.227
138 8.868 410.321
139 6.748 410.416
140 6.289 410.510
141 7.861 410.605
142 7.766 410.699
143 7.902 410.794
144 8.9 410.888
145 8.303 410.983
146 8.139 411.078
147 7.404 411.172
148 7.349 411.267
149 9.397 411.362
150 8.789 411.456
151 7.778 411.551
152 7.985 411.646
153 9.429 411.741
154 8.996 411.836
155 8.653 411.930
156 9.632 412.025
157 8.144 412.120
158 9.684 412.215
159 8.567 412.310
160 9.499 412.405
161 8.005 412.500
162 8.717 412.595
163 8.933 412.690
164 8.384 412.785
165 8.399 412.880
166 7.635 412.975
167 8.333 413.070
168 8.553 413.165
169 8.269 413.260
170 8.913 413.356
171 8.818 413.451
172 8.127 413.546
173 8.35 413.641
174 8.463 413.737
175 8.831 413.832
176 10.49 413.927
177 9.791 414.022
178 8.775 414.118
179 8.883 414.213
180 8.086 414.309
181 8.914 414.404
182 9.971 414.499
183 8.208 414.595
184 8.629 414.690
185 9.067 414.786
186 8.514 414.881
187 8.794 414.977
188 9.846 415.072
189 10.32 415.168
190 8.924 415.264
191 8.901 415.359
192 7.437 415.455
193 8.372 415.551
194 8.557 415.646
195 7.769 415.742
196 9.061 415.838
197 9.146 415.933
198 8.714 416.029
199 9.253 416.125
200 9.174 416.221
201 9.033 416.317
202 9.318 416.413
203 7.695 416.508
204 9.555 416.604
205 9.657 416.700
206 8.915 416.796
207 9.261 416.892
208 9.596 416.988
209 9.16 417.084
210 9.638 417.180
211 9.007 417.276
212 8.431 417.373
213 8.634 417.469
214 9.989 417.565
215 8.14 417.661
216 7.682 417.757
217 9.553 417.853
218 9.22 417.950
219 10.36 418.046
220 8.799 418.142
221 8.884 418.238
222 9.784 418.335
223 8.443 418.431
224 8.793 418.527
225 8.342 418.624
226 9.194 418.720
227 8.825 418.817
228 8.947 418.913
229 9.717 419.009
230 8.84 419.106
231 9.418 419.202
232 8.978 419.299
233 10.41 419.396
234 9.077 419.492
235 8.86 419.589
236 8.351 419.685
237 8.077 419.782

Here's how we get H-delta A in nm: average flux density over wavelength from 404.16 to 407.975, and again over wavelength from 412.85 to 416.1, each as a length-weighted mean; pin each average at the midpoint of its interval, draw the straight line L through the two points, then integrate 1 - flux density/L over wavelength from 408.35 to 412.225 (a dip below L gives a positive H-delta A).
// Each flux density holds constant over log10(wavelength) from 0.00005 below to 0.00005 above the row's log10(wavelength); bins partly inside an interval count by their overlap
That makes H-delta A 0.18 nm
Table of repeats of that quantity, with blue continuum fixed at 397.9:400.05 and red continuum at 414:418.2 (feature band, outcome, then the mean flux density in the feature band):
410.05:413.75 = 0.16 nm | 8.55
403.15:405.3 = -0.05 nm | 9.11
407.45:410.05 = 0.15 nm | 8.43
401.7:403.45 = 0.04 nm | 8.68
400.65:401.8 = -0.02 nm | 9.03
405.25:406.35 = -0.04 nm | 9.23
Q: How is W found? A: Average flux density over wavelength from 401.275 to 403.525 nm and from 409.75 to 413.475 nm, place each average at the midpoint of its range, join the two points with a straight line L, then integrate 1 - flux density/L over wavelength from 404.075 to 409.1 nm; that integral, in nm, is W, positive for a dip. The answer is -0.188 nm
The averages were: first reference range 8.81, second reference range 8.51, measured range 9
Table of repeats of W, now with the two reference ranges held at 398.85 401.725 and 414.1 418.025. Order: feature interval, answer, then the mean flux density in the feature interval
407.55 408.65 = 0.05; 8.61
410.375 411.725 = 0.16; 7.94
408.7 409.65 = 0.06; 8.46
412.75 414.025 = 0.05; 8.64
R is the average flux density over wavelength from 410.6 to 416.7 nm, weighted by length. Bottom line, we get 8.7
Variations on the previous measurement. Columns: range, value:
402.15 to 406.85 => 9.04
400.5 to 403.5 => 8.82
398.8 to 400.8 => 9.12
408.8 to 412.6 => 8.49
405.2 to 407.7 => 9.08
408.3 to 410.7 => 8.5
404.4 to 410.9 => 8.81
